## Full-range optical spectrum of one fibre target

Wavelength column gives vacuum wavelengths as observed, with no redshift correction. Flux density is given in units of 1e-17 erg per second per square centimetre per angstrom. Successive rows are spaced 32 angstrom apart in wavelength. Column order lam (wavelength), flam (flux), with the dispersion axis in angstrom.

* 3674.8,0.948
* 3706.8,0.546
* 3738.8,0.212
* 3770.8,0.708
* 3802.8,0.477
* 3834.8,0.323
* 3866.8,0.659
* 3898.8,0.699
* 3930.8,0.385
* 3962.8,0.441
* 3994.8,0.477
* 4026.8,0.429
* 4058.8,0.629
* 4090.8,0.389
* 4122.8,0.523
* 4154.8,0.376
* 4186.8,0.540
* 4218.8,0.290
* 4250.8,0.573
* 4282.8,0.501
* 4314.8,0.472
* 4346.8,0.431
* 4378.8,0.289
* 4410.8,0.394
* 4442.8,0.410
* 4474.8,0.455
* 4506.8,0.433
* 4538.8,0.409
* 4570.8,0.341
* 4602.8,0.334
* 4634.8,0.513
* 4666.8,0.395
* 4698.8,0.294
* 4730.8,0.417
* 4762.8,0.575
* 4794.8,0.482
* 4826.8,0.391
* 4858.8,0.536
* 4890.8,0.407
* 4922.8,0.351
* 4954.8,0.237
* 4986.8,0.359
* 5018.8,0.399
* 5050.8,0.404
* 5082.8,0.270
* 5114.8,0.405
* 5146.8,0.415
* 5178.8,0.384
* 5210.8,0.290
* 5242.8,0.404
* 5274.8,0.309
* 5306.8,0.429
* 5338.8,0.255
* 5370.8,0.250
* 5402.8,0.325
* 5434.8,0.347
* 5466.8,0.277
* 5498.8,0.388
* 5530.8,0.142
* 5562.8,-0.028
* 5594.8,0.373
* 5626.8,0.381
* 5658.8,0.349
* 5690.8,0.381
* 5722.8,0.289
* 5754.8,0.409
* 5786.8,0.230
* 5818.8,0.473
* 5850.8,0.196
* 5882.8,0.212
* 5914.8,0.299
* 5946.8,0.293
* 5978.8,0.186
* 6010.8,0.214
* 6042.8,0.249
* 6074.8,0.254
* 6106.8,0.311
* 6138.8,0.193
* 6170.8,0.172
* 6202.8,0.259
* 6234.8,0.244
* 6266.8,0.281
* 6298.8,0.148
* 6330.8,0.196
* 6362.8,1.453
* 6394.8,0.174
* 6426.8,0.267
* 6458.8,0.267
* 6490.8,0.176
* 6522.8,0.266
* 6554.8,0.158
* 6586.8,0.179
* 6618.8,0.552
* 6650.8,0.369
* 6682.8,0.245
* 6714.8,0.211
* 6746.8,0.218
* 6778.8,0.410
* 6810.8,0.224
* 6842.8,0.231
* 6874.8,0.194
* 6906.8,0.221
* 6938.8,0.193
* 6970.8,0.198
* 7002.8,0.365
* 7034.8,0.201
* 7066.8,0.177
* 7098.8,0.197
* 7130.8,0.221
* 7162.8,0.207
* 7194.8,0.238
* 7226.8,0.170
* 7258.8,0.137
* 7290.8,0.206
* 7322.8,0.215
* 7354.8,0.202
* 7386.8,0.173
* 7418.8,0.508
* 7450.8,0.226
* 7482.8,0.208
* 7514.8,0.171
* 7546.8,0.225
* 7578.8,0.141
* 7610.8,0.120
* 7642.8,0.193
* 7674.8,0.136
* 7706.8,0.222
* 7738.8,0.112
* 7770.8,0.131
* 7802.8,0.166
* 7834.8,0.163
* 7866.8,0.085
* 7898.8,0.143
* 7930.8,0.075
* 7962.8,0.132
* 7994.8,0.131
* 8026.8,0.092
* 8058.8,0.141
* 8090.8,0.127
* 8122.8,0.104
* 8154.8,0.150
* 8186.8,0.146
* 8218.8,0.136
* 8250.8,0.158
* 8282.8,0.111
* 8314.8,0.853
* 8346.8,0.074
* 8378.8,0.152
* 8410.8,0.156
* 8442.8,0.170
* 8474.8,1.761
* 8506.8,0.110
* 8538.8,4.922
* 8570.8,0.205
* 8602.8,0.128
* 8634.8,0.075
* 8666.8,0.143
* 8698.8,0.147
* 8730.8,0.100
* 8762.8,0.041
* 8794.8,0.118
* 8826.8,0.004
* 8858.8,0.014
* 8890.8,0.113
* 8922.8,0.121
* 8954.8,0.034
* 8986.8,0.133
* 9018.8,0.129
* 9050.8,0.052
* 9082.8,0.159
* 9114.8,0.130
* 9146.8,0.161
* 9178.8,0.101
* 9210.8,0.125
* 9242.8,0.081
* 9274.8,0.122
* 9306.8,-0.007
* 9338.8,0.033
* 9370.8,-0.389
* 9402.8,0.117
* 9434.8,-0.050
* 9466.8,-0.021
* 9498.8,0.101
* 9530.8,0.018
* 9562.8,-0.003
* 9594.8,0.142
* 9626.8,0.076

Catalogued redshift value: 0.71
